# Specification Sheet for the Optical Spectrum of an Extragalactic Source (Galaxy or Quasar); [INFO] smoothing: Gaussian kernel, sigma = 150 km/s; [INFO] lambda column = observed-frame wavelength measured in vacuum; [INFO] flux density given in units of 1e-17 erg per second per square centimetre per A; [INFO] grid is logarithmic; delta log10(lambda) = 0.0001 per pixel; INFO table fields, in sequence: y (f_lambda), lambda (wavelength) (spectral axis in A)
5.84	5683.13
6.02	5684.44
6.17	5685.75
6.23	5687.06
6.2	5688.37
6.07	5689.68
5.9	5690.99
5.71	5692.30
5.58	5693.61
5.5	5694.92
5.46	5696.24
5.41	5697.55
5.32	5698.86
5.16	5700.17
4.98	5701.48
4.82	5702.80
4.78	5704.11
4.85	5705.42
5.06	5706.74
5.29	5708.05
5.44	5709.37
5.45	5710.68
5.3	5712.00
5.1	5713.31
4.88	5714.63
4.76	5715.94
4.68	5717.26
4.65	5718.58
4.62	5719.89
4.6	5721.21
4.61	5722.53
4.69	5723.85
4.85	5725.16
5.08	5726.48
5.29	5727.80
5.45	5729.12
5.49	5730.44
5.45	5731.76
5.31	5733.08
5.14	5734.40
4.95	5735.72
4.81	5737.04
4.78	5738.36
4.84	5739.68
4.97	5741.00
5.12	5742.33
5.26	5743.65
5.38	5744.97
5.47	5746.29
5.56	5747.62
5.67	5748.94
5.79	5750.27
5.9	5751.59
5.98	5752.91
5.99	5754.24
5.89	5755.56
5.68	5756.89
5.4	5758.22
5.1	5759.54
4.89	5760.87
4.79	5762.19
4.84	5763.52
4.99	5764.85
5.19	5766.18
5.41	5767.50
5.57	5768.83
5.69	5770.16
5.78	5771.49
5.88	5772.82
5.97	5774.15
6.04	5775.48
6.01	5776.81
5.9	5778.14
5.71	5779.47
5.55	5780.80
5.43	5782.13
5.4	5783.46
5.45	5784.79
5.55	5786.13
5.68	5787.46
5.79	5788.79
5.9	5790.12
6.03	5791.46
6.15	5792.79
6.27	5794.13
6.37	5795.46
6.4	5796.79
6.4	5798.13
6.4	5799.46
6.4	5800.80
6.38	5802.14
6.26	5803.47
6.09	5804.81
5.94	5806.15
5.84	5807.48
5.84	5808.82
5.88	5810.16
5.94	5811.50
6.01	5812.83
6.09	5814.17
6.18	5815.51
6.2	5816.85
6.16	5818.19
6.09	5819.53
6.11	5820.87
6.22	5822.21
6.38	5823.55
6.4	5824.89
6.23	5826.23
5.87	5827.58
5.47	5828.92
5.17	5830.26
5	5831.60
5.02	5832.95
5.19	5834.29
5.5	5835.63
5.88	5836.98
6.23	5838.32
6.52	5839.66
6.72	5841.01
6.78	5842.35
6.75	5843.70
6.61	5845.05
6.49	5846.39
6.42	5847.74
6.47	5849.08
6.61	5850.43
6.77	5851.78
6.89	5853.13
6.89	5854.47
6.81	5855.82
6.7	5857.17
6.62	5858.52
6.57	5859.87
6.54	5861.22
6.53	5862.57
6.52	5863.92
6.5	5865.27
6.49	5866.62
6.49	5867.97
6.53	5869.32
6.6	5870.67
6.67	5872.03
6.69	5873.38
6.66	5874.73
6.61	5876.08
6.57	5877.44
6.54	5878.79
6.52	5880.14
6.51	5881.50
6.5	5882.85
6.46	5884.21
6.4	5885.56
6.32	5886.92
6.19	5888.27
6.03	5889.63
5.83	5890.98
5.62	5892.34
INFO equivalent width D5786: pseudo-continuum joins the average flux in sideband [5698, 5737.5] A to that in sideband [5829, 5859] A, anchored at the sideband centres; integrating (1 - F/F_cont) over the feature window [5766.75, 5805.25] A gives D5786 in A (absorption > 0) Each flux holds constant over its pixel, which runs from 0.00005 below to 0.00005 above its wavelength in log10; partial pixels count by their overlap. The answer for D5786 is -1.5 A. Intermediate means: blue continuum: 5.03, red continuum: 6.26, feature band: 5.92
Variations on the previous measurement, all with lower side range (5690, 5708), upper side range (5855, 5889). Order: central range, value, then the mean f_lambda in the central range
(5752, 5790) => 1.61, 5.56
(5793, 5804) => -0.63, 6.35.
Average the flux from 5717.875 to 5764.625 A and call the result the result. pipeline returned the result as 5.21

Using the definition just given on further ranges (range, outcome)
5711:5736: 5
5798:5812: 6.11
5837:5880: 6.6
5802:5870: 6.23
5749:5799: 5.7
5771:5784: 5.77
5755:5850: 5.89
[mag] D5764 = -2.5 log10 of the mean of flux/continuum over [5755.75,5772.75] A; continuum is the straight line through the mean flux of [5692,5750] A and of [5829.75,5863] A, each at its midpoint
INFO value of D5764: 0.04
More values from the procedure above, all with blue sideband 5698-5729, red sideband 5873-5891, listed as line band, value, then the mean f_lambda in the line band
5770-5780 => -0.07 mag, 5.88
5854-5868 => -0.06 mag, 6.6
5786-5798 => -0.07 mag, 6.06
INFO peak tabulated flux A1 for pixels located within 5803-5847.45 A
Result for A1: 6.78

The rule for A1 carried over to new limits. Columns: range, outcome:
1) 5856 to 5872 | 6.7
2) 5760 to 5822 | 6.4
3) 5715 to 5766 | 5.99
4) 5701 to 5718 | 5.45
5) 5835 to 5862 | 6.89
